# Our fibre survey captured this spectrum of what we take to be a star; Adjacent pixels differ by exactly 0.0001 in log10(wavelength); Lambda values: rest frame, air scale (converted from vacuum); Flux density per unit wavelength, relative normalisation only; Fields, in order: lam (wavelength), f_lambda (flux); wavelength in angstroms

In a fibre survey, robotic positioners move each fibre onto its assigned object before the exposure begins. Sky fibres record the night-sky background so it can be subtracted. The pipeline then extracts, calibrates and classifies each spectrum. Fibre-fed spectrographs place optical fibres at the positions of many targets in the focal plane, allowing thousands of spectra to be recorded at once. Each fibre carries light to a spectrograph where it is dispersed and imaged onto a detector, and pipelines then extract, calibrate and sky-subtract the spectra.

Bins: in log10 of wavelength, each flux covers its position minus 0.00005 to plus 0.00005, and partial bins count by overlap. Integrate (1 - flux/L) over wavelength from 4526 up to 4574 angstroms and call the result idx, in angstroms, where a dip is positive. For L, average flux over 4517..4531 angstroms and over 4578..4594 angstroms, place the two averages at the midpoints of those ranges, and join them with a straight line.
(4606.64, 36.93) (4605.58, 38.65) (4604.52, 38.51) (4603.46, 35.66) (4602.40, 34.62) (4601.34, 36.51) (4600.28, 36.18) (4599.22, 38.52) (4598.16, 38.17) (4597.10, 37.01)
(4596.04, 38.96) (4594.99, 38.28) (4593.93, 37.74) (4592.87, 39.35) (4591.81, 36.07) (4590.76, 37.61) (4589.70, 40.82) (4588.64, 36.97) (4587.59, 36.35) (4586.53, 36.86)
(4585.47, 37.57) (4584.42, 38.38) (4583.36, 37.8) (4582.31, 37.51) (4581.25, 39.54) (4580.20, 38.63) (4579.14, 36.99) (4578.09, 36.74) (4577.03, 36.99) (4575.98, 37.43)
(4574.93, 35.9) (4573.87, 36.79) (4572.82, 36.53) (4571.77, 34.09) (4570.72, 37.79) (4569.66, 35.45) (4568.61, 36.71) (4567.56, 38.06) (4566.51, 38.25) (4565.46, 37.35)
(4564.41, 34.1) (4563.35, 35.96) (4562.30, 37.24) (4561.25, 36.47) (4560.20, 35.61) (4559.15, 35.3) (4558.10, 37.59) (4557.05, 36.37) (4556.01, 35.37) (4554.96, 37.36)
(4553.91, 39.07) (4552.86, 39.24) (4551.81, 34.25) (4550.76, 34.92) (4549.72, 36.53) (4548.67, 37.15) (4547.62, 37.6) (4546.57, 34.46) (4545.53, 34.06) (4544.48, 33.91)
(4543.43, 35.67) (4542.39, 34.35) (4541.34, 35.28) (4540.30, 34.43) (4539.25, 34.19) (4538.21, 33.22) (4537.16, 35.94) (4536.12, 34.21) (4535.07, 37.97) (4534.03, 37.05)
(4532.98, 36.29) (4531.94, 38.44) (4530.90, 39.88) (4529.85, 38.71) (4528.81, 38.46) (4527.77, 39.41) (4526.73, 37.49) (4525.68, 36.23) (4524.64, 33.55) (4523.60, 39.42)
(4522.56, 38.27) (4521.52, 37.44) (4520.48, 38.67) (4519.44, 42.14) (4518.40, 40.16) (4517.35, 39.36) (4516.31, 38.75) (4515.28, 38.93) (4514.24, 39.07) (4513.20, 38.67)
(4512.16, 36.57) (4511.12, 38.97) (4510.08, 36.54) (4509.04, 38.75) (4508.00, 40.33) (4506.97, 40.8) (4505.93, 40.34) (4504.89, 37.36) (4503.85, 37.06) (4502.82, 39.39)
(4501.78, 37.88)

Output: 2.2 angstroms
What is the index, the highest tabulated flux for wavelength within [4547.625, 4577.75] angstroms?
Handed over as 39.24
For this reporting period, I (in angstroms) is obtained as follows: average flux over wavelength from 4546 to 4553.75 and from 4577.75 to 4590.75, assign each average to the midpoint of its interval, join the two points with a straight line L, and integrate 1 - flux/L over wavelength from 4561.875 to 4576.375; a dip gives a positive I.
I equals 0.27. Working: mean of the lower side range 36.4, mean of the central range 36.5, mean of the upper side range 37.8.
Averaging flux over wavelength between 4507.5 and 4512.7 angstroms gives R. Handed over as 38.2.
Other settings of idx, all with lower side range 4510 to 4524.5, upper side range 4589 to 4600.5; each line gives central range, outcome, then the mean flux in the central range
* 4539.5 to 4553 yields 1.1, 35.4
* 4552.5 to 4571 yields 0.7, 36.8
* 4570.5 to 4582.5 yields 0.4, 37.1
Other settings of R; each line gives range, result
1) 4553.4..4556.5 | 37.3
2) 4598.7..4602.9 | 36.4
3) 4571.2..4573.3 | 35.4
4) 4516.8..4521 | 40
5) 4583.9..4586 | 38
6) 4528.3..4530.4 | 38.5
